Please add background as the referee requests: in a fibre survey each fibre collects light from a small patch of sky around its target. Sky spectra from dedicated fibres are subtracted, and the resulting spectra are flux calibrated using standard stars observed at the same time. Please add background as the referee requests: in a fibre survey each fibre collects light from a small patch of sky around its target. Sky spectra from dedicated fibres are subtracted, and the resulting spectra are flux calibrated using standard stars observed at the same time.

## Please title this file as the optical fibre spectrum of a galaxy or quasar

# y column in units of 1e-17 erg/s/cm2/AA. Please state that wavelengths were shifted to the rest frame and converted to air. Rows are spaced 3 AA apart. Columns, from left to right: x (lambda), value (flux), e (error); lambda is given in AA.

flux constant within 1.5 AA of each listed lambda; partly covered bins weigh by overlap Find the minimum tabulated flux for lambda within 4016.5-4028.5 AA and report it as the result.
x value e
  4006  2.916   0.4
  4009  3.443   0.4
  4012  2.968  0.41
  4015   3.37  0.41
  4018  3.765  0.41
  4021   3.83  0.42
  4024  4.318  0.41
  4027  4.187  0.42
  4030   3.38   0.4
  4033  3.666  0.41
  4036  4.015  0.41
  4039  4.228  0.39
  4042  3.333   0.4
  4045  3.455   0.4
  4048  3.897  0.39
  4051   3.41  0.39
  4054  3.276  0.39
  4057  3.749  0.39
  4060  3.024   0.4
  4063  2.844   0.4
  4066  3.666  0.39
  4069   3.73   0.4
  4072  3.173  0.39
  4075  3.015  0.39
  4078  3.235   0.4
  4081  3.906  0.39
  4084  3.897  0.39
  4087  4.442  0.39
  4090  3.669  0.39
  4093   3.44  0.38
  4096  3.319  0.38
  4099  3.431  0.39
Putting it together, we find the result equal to 3.765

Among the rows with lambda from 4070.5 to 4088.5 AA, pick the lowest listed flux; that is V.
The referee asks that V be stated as 3.015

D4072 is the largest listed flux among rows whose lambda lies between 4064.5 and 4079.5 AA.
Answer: 3.73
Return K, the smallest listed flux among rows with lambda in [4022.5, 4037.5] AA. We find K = 3.38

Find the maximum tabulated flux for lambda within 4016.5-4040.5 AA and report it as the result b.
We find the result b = 4.318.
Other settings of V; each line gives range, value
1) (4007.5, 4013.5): 2.968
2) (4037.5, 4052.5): 3.333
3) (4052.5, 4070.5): 2.844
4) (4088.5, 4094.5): 3.44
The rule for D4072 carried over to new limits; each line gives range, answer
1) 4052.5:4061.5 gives 3.749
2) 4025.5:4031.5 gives 4.187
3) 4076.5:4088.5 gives 4.442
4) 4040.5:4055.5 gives 3.897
